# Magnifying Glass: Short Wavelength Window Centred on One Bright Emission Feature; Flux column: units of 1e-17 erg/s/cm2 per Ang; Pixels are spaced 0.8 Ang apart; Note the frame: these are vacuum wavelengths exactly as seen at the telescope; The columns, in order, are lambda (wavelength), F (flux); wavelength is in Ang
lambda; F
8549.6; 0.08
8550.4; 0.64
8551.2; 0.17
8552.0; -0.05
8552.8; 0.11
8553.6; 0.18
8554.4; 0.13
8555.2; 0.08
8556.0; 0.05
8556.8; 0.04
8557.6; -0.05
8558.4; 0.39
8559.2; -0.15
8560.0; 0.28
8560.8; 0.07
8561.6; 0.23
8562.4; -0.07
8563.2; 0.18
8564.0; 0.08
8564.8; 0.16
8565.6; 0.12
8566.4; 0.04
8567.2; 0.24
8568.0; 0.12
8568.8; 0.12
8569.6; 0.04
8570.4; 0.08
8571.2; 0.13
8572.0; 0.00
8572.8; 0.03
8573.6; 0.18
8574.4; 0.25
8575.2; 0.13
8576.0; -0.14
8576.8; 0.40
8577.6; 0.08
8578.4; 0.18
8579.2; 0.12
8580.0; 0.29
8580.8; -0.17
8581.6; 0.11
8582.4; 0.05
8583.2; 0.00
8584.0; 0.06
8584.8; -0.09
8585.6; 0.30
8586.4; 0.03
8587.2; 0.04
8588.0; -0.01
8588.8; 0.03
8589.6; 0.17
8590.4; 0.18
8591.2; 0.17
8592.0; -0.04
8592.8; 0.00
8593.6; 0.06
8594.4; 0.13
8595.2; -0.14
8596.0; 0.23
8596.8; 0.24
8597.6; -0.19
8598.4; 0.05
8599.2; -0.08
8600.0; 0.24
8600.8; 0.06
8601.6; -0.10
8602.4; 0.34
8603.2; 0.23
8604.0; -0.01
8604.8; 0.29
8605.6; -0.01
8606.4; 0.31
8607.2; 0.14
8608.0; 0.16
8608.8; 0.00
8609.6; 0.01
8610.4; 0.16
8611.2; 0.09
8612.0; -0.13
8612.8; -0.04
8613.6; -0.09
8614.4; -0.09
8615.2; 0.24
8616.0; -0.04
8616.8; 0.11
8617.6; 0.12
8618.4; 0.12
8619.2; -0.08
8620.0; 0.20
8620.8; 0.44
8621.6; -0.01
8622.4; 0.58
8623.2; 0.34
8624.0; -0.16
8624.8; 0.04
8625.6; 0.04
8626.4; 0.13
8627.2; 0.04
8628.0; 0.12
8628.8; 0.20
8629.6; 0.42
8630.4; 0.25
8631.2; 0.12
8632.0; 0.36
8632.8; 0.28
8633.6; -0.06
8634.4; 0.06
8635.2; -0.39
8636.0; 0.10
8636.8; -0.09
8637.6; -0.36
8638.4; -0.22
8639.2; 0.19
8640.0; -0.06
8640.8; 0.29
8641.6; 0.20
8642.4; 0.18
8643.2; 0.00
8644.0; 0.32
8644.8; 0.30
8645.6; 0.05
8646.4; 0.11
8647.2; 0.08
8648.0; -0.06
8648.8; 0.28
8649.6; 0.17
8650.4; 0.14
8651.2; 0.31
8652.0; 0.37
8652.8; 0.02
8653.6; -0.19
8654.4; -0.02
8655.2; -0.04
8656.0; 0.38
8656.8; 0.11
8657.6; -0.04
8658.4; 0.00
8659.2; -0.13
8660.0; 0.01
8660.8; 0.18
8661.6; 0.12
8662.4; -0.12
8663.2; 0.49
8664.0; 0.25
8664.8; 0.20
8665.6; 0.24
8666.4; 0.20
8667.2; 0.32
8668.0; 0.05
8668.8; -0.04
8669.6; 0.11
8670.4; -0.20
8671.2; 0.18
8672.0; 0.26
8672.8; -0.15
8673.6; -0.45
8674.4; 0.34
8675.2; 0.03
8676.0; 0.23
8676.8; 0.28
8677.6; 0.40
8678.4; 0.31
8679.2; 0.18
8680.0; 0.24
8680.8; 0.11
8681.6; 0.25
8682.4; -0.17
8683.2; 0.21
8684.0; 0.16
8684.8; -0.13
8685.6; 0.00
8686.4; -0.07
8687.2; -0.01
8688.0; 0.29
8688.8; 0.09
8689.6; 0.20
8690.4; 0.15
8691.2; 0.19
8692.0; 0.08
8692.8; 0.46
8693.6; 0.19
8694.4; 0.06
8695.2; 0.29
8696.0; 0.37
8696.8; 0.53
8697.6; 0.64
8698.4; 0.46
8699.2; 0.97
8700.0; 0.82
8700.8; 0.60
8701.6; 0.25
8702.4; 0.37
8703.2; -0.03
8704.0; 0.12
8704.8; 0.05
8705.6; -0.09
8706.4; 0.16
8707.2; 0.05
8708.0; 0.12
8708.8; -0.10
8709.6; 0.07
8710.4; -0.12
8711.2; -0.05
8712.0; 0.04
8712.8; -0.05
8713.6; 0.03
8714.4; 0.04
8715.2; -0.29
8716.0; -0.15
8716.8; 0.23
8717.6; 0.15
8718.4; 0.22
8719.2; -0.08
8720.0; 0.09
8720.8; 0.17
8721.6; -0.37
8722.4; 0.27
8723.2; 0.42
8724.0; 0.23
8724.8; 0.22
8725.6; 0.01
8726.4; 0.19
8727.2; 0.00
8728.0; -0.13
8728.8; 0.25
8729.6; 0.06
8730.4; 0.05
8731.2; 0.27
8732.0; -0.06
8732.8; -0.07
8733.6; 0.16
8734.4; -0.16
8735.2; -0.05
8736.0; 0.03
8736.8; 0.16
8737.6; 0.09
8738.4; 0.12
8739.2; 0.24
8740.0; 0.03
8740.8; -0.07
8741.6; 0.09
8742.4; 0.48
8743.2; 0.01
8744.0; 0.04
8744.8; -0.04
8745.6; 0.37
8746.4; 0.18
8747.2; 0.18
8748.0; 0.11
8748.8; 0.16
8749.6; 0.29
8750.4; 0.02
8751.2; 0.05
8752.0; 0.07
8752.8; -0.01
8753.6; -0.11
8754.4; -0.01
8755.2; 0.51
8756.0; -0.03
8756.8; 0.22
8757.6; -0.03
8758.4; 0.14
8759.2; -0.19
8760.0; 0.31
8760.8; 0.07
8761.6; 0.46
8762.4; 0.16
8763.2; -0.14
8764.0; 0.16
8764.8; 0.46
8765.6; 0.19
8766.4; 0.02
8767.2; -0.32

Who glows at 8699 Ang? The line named H-gamma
